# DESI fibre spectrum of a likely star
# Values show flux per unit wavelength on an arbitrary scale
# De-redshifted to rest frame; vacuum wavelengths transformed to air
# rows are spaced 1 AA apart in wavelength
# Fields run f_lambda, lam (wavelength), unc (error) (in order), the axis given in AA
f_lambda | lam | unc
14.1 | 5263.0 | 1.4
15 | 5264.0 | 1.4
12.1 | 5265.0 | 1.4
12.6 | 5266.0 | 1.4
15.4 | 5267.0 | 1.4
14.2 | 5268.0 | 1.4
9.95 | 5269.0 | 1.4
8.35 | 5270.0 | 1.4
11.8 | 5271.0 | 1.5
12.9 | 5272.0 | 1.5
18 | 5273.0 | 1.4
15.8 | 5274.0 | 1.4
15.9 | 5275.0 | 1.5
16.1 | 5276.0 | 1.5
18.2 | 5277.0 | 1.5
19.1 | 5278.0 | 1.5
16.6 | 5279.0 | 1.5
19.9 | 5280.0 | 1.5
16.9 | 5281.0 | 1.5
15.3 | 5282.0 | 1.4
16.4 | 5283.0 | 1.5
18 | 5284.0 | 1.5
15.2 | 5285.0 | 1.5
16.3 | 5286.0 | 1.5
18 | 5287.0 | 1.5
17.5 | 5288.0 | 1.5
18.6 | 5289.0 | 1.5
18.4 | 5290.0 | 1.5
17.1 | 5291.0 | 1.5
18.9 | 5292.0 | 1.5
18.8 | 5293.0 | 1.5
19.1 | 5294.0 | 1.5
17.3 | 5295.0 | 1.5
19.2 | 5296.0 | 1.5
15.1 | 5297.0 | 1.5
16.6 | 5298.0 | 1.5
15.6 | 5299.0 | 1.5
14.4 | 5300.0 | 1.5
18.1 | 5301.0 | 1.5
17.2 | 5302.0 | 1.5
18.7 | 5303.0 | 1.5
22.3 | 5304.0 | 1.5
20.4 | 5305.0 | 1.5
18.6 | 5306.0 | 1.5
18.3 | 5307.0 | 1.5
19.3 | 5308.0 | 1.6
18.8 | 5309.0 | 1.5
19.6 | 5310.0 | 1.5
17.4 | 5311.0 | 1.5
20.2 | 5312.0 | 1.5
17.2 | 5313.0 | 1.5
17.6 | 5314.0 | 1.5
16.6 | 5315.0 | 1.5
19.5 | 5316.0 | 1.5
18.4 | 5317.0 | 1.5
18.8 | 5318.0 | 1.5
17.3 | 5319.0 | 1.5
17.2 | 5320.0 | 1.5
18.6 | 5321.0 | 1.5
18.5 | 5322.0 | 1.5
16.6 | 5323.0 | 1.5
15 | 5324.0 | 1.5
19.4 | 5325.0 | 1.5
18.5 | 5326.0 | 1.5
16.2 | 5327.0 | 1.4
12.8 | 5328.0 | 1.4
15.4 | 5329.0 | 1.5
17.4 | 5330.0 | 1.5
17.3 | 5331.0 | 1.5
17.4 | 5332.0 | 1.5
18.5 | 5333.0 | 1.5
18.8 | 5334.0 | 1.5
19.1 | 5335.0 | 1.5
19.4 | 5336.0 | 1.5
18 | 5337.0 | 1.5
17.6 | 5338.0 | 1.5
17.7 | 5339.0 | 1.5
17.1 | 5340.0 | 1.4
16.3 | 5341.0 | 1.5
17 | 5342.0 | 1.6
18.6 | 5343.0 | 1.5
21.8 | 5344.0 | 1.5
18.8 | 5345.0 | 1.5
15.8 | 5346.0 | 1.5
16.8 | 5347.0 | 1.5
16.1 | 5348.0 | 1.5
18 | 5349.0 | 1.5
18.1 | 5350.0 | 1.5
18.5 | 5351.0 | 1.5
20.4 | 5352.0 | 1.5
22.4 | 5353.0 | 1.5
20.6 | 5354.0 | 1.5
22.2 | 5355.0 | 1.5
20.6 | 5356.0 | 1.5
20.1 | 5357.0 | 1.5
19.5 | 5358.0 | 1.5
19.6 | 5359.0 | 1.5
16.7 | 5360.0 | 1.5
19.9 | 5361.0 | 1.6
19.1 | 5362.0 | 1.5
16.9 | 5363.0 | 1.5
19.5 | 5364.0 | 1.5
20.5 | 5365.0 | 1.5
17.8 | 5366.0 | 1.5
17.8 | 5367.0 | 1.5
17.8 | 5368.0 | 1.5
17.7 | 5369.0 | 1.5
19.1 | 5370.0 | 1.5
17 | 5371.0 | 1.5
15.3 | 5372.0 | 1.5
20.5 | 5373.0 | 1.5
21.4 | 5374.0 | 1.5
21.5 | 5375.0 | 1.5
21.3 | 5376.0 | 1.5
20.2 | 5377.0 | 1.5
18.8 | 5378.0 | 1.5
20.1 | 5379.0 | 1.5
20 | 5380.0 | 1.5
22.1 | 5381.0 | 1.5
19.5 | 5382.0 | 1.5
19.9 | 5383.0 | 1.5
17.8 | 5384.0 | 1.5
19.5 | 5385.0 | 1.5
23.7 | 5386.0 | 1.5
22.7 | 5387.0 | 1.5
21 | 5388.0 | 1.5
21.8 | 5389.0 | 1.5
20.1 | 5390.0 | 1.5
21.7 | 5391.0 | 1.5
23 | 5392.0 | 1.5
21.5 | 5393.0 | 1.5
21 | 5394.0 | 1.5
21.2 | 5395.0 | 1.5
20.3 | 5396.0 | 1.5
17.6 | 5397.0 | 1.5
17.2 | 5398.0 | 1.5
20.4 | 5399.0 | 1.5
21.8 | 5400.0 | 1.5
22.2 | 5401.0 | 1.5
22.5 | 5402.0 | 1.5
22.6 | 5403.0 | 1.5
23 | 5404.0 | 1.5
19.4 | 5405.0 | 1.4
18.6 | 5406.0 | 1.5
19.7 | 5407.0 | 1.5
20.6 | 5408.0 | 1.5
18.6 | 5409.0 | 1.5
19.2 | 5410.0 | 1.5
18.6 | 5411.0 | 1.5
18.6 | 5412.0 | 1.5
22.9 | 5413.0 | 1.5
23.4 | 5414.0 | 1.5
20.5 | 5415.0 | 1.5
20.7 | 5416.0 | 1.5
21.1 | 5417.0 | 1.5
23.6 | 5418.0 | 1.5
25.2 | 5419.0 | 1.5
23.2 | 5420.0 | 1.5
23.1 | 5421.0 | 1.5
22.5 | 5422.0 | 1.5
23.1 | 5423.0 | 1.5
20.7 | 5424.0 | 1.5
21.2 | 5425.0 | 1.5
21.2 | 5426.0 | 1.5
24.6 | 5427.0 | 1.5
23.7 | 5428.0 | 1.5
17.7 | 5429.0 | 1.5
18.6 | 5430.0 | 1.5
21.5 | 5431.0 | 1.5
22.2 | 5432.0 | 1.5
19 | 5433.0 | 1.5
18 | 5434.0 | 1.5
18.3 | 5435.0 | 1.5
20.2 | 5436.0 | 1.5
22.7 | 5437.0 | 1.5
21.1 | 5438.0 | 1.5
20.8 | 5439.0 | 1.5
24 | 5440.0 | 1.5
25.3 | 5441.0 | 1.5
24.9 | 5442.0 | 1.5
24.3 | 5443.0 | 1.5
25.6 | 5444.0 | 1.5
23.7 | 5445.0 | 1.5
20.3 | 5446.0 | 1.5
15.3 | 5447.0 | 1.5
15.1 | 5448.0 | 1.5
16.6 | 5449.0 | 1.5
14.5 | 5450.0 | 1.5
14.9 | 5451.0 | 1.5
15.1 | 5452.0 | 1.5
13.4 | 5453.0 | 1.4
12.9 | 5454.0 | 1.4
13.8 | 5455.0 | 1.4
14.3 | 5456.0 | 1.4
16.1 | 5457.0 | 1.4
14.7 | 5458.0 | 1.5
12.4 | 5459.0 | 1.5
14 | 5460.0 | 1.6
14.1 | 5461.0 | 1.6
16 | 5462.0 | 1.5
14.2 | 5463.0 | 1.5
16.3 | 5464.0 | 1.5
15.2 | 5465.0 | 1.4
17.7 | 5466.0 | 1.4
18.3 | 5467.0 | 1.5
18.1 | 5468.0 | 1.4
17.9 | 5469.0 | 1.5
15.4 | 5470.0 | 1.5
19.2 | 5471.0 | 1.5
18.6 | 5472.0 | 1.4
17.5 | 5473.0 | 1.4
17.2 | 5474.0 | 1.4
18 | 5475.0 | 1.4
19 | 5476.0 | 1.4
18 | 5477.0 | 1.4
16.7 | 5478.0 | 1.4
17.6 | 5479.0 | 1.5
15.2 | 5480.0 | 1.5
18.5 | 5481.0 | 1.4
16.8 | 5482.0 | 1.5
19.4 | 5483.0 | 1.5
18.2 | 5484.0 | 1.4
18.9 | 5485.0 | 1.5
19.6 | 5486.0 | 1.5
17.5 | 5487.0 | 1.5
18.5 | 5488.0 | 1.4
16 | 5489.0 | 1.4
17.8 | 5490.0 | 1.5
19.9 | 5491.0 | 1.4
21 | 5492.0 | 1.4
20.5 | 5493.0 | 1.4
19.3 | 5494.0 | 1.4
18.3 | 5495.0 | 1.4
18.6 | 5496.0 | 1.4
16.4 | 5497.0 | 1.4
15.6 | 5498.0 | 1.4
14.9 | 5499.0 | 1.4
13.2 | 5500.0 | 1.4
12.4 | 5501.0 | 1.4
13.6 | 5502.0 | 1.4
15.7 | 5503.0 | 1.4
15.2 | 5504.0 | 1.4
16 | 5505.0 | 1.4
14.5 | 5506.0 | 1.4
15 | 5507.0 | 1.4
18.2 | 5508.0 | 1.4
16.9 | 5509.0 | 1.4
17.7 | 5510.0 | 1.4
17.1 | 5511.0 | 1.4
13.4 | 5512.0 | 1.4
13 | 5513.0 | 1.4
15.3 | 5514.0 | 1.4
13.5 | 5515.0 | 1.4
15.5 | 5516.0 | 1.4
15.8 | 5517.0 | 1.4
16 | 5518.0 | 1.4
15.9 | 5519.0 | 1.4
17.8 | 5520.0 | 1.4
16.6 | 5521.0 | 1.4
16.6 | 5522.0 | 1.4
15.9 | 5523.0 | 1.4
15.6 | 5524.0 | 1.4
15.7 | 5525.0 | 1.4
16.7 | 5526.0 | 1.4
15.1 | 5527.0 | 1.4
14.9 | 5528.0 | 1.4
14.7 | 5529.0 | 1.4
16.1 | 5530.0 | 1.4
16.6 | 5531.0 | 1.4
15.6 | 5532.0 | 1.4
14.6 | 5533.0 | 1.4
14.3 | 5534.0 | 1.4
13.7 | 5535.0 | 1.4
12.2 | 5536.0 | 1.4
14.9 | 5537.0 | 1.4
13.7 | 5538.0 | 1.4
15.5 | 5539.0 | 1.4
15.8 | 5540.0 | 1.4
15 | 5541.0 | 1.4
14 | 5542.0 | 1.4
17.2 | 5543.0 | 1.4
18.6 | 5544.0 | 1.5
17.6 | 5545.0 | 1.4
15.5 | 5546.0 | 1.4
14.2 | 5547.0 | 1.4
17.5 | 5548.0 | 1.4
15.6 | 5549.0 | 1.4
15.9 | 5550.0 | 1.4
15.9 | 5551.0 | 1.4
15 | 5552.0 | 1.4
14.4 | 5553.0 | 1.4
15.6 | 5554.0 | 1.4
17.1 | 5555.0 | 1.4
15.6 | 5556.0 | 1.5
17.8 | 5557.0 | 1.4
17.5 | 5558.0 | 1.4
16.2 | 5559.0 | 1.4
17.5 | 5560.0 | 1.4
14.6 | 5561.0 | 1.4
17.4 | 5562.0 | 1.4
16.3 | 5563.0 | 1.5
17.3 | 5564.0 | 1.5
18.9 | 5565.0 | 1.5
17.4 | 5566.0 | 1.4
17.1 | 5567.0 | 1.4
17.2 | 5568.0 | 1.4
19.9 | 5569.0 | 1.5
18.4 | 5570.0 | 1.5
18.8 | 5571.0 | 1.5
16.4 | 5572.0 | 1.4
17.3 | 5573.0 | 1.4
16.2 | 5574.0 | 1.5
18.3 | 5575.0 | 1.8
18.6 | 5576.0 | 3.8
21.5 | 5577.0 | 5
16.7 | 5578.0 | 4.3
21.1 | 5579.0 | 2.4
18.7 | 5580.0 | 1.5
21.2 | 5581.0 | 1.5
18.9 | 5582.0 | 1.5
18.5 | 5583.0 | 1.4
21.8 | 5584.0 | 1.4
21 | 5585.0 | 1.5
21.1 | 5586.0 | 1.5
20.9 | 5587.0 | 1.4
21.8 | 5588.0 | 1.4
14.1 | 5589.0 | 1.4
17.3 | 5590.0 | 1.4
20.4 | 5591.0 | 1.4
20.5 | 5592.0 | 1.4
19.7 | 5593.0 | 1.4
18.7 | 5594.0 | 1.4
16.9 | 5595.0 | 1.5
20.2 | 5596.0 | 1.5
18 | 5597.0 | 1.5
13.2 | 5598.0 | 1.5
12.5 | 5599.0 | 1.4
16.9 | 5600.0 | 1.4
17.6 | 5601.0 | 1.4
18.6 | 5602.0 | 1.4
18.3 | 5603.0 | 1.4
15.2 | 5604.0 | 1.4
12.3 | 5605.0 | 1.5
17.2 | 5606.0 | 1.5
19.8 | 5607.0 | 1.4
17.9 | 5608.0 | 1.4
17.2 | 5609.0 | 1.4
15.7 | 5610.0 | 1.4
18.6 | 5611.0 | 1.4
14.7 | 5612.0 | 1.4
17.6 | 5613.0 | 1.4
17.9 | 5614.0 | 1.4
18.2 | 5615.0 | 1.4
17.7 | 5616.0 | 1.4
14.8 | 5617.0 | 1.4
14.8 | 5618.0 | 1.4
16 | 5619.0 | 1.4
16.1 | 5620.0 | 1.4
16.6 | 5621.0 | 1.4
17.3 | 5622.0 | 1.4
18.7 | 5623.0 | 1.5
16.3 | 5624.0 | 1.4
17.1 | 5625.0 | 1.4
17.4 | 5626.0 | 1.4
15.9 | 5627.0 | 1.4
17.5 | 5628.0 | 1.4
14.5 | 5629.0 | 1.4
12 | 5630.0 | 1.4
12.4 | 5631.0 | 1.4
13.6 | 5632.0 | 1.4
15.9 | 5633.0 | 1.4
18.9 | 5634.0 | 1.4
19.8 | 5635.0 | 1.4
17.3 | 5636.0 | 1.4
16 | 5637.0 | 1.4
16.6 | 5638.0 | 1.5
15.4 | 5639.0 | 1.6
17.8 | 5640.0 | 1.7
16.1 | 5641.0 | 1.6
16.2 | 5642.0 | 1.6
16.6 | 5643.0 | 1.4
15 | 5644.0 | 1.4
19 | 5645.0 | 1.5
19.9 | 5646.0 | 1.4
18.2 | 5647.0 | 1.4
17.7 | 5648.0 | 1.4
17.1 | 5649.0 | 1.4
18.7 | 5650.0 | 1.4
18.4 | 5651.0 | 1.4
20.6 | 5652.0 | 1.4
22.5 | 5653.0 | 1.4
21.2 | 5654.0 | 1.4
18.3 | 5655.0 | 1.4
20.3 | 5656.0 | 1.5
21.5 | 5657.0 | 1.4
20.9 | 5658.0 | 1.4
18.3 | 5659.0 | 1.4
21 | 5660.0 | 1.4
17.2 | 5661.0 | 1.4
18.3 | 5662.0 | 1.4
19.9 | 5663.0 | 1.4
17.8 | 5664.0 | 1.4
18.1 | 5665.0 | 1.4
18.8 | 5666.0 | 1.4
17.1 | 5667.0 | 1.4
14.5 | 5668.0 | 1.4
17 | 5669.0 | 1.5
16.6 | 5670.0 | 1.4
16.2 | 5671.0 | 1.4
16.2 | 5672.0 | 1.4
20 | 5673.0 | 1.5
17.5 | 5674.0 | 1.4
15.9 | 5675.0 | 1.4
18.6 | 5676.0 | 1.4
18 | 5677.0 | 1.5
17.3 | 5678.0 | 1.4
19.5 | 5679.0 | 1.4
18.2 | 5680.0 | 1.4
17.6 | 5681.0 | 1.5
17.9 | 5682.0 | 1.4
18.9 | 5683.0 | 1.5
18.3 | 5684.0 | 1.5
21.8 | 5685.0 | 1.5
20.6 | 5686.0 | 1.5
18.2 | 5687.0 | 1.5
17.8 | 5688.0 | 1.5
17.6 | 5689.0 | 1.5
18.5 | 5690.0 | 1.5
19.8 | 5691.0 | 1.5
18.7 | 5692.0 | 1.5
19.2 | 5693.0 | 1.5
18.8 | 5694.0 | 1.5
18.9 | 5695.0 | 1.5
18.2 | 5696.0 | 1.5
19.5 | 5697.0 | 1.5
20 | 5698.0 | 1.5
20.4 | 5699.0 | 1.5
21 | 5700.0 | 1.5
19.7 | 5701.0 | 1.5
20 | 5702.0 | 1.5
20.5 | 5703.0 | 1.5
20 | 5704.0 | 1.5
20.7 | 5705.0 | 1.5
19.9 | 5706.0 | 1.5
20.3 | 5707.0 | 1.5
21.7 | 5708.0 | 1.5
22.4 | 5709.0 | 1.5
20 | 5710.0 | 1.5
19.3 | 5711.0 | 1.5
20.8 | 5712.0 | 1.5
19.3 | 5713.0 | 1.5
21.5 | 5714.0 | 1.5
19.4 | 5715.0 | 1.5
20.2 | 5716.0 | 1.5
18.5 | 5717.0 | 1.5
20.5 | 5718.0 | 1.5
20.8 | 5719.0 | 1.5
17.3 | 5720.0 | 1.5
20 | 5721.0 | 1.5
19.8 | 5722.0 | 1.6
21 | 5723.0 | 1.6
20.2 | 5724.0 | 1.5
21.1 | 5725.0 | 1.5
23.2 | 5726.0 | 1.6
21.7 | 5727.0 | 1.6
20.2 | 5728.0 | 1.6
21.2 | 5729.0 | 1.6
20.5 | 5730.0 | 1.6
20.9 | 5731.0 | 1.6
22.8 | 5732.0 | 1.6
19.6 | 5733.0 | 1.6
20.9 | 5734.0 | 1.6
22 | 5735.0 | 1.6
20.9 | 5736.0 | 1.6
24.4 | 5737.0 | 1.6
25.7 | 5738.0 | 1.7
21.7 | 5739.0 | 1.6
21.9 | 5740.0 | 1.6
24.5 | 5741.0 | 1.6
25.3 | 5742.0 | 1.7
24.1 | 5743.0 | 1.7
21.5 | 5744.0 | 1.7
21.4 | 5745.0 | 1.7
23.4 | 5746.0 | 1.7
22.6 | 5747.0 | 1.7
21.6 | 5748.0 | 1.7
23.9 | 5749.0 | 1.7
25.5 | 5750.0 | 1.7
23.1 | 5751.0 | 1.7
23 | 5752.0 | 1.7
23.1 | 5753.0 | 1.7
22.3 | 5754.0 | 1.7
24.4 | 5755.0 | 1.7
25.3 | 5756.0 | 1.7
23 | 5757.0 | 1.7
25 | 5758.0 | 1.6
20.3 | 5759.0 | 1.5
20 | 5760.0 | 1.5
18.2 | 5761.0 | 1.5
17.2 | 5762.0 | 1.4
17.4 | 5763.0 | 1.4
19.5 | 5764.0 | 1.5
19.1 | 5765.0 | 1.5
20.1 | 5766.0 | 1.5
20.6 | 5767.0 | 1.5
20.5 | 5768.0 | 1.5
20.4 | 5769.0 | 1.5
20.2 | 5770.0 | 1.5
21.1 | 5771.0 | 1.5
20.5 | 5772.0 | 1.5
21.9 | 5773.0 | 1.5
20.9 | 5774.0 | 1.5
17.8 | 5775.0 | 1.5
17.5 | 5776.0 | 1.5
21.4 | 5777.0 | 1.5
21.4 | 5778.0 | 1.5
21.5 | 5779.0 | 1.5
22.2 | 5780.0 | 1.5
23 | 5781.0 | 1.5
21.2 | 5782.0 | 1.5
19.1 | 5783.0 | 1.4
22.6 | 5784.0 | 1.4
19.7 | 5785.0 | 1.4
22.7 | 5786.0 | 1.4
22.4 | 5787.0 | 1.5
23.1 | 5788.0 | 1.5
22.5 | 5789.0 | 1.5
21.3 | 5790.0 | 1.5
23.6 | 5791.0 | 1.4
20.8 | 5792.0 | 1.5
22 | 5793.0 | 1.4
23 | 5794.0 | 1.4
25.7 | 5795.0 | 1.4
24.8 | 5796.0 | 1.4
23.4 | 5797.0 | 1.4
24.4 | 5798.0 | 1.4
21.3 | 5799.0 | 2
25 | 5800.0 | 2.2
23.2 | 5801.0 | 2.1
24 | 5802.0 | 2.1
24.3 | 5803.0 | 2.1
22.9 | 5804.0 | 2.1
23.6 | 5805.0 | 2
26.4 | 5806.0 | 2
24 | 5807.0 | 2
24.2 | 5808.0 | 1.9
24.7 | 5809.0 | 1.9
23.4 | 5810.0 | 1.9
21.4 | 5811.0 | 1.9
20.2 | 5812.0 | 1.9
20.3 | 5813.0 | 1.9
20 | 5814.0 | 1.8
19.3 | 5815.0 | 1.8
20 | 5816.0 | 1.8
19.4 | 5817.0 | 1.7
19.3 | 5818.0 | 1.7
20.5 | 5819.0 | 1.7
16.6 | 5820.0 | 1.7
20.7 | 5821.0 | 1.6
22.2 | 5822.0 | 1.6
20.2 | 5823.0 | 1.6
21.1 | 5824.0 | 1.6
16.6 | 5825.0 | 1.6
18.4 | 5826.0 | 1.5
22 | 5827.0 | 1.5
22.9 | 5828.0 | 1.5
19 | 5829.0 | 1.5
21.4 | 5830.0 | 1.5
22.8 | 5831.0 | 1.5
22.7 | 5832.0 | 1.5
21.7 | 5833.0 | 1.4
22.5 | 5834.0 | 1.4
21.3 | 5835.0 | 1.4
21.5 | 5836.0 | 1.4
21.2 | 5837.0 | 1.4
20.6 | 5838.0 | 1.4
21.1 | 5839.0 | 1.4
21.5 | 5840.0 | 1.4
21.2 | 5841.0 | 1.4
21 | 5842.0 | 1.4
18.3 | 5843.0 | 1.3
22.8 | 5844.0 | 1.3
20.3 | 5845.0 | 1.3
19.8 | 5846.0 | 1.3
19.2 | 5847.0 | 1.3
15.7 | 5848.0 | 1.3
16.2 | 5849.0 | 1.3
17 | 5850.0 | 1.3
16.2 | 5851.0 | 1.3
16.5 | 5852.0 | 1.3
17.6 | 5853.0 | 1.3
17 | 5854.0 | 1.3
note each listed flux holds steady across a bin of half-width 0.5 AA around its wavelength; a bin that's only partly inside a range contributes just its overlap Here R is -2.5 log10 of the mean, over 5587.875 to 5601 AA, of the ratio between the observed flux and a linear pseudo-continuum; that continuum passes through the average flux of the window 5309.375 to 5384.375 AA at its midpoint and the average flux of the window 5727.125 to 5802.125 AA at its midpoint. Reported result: 0.17 mag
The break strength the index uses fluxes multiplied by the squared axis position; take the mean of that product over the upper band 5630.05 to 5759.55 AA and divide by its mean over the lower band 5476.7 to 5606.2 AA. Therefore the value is 1.2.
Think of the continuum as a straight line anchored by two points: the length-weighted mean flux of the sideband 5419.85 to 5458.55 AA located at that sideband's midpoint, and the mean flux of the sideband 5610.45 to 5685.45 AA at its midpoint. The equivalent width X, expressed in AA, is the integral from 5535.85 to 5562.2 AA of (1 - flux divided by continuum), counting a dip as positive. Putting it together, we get 3.8 AA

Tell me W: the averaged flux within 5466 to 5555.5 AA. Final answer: 16.4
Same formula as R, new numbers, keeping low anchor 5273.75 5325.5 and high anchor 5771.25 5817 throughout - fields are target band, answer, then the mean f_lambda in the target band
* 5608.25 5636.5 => 0.25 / 16.5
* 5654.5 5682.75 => 0.16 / 18.2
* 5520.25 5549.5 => 0.27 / 15.5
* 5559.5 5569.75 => 0.16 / 17.4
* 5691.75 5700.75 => 0.10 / 19.4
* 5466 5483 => 0.10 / 17.7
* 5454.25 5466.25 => 0.28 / 14.8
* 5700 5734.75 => 0.05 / 20.5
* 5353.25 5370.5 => -0.05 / 19.2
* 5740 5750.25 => -0.07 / 23.3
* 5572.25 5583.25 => 0.08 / 18.8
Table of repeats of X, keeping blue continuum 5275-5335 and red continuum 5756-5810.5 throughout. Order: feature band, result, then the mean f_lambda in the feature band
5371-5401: -3.27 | 20.4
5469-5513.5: 5.22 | 17.1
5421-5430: -1.43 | 21.7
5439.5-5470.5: 2.88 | 17.2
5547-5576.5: 4.50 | 16.9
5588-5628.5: 6.48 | 17.1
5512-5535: 4.88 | 15.5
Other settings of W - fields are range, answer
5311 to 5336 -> 17.6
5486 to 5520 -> 16.4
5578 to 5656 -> 17.6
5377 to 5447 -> 21.2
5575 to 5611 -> 18.3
